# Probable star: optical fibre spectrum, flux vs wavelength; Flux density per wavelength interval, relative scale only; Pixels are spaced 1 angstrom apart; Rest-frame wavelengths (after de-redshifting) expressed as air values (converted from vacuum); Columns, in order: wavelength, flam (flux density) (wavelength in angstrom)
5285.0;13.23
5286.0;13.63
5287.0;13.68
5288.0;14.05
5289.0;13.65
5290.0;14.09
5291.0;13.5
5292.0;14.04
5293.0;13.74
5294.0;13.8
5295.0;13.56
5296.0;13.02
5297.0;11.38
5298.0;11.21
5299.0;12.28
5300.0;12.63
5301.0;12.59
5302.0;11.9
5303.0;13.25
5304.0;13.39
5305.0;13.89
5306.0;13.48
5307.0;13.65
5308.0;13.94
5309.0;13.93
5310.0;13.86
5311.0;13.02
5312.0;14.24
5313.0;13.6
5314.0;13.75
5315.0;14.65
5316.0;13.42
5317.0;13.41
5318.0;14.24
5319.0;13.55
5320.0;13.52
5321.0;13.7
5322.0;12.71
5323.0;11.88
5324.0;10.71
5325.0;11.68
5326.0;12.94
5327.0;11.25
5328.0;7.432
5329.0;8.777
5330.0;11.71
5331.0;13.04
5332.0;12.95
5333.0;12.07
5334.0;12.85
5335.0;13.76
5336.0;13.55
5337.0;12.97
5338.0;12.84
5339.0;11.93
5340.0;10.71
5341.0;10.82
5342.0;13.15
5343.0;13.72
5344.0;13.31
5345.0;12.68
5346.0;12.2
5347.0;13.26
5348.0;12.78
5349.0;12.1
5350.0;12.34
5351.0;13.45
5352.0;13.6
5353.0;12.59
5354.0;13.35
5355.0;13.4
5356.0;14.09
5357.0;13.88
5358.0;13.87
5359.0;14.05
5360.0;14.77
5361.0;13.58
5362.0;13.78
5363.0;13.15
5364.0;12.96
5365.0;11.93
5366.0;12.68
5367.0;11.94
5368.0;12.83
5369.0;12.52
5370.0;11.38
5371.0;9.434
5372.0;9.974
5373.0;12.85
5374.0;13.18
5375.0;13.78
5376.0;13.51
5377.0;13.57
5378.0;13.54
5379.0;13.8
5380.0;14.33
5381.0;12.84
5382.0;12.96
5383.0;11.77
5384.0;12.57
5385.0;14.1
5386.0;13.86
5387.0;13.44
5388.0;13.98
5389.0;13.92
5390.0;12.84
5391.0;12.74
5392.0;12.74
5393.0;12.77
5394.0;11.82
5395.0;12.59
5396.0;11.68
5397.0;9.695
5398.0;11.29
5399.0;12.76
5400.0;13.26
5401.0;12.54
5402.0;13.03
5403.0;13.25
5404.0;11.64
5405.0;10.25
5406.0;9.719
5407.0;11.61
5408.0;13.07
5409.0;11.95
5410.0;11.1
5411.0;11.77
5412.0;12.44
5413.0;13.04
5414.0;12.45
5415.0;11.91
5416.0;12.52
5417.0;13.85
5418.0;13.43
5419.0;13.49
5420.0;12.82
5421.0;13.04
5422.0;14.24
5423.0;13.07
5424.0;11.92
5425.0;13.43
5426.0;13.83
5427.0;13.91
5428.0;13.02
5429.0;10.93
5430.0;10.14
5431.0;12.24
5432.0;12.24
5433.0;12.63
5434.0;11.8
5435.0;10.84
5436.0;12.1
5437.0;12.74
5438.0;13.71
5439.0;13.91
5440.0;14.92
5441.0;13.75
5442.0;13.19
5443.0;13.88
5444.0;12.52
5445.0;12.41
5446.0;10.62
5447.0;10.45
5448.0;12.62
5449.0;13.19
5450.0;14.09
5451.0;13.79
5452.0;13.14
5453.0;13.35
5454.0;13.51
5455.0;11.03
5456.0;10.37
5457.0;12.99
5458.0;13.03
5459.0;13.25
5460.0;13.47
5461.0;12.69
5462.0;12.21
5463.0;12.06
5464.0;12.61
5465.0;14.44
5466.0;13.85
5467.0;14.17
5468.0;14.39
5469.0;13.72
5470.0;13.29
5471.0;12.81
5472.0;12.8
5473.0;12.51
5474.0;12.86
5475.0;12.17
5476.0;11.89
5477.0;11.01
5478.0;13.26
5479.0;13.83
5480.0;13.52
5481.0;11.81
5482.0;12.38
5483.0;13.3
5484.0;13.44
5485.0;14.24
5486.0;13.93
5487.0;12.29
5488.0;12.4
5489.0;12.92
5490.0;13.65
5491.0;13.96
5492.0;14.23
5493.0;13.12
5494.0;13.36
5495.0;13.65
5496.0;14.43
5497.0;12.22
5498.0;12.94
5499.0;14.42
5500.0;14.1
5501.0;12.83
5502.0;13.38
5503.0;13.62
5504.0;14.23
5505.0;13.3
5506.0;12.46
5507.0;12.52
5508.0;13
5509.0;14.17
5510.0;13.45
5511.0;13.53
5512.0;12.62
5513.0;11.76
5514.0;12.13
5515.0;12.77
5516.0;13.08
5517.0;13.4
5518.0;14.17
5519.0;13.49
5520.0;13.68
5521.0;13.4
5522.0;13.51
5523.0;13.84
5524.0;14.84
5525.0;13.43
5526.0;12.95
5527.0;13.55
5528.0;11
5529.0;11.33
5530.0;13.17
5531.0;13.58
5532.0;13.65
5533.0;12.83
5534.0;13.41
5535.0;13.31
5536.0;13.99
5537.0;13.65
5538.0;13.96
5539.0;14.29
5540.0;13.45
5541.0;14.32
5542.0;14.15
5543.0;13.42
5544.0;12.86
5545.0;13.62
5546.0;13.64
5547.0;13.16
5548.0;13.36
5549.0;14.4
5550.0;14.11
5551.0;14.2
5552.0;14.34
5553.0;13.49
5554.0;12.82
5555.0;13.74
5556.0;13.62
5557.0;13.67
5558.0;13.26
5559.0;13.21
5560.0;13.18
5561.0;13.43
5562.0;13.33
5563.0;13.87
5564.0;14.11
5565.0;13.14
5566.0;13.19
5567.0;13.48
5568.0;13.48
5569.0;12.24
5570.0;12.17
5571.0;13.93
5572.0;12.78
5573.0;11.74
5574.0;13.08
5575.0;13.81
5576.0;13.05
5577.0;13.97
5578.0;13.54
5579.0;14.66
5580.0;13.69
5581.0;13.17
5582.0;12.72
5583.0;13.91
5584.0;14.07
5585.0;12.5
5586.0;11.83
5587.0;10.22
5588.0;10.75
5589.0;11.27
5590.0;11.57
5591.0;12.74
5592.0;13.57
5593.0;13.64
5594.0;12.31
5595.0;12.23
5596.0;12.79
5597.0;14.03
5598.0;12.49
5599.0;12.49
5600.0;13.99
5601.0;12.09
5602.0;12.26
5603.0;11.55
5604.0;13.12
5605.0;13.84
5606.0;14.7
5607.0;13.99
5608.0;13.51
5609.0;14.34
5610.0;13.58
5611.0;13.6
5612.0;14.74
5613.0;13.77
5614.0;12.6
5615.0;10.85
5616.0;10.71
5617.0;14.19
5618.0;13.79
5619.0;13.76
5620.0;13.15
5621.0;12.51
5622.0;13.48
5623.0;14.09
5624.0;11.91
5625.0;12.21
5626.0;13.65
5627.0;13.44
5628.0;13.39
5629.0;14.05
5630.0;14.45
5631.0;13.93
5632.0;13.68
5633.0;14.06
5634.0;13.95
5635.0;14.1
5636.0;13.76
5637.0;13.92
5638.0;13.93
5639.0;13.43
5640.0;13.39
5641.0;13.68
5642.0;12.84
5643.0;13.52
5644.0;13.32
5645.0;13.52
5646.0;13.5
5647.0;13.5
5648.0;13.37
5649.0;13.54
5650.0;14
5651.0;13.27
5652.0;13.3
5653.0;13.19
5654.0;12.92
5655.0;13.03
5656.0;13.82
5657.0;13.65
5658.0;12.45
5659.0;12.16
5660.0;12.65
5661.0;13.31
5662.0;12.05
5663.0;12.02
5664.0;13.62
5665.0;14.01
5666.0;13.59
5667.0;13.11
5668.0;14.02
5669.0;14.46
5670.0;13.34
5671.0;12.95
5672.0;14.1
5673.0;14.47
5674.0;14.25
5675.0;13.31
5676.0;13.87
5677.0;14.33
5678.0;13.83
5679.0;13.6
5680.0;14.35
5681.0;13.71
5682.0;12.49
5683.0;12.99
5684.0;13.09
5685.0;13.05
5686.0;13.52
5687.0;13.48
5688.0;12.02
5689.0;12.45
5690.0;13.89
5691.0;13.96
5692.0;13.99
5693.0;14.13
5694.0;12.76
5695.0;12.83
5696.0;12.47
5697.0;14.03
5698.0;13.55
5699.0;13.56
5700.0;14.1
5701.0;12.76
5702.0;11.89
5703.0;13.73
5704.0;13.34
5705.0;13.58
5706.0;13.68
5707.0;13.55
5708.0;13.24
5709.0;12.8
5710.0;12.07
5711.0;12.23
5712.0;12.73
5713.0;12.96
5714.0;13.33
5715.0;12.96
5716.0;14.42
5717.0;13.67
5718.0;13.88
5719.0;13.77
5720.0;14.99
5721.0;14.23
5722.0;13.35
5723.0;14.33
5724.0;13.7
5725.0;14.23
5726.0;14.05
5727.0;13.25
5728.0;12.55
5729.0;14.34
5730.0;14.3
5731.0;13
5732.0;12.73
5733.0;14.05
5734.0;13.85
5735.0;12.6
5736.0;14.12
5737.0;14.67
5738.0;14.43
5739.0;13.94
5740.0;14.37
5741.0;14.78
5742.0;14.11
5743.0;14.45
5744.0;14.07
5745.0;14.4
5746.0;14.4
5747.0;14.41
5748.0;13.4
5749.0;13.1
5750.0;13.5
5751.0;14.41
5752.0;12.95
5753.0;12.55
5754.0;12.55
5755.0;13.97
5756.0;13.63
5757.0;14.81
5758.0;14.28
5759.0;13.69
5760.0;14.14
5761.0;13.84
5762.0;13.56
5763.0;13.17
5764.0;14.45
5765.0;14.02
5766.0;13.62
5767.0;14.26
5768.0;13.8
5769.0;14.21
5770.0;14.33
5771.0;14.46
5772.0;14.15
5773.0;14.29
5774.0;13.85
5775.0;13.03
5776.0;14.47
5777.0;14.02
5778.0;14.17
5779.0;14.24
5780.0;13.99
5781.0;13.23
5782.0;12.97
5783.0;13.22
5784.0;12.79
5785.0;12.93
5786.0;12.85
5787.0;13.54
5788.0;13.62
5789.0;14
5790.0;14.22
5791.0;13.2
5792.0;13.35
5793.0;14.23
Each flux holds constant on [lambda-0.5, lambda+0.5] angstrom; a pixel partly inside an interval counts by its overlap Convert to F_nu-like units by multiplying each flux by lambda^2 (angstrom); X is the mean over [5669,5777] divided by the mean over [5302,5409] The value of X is 1.22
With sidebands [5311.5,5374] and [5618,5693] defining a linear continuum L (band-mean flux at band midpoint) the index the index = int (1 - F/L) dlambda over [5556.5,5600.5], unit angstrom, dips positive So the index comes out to 0.8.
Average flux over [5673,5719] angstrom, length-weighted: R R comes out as 13.4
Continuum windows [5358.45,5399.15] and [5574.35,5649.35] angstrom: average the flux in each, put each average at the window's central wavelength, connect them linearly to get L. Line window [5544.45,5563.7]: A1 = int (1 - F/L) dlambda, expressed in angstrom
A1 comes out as -0.7 angstrom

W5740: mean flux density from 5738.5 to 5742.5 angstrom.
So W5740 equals 14.3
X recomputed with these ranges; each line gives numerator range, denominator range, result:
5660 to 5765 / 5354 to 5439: 1.20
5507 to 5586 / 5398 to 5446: 1.11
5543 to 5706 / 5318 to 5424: 1.16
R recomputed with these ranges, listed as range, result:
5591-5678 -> 13.4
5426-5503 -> 12.9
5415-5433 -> 12.8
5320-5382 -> 12.6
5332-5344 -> 12.6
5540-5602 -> 13.2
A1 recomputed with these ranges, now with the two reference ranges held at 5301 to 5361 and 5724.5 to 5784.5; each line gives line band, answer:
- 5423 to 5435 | 0.7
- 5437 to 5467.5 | 0.5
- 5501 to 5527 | 0.0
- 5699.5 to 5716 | 0.8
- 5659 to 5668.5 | 0.4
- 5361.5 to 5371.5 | 0.6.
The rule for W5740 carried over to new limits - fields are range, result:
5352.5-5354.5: 13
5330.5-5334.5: 12.7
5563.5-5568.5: 13.5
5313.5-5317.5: 13.8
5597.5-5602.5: 12.7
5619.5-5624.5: 13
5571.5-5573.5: 12.3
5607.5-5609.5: 13.9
